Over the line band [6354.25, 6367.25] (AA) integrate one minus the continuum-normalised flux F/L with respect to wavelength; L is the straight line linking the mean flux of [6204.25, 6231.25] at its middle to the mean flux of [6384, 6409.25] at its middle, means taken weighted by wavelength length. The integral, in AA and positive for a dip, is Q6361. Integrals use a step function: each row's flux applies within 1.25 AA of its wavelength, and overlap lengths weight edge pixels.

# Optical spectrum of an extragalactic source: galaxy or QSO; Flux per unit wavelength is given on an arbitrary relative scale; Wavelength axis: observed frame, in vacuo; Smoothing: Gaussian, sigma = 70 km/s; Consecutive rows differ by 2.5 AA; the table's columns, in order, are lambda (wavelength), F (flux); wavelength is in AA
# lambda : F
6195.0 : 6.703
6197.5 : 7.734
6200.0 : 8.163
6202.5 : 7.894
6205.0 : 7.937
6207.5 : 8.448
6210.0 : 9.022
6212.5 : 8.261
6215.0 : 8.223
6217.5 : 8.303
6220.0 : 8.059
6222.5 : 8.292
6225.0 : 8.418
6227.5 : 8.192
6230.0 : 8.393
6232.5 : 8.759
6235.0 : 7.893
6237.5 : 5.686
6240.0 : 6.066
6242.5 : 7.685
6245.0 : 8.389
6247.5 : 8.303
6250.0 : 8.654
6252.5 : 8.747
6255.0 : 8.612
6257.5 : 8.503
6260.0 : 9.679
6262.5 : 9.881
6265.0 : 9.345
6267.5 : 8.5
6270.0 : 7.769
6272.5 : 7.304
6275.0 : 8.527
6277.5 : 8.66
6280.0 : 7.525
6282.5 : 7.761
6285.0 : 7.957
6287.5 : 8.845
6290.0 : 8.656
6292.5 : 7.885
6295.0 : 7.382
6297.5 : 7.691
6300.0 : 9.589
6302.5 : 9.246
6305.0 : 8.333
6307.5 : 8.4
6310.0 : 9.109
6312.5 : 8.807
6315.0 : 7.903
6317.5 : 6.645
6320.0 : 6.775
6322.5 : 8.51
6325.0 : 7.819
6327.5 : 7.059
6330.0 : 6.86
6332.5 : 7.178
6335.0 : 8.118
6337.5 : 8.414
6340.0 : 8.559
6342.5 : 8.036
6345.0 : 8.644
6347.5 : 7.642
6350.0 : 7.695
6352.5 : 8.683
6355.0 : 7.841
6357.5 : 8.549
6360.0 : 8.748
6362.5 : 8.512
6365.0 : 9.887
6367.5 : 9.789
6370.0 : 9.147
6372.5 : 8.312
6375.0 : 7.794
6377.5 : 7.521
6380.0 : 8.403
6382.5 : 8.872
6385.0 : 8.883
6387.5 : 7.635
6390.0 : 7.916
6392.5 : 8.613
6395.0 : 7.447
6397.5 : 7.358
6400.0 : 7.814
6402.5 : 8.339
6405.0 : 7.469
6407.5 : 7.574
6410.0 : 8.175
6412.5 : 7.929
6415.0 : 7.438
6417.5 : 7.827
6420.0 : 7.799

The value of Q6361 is -1.4 AA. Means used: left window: 8.33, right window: 7.9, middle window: 8.82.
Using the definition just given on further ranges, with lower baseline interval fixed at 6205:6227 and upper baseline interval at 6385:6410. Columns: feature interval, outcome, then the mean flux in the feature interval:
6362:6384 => -2.13 AA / 8.7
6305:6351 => 0.81 AA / 7.91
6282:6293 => -0.16 AA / 8.28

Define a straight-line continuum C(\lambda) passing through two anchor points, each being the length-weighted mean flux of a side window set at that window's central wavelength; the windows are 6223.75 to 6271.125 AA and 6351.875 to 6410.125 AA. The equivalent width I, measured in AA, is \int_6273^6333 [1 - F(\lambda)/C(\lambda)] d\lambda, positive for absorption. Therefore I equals 1.8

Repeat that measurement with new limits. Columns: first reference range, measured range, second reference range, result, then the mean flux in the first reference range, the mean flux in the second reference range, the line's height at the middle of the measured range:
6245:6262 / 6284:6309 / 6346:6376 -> 0.80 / 8.77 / 8.56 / 8.69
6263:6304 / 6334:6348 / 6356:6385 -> 0.48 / 8.32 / 8.69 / 8.56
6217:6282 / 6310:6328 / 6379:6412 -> 0.81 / 8.23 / 8.03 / 8.14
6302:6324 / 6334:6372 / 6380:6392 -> -1.32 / 8.15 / 8.35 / 8.26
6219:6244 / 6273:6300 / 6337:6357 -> -0.60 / 7.75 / 8.19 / 7.96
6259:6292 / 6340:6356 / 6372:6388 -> 0.33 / 8.47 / 8.22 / 8.3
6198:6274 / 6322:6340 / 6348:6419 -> 1.07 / 8.24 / 8.21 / 8.22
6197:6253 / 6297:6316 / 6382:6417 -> -1.61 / 8.06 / 7.94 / 8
